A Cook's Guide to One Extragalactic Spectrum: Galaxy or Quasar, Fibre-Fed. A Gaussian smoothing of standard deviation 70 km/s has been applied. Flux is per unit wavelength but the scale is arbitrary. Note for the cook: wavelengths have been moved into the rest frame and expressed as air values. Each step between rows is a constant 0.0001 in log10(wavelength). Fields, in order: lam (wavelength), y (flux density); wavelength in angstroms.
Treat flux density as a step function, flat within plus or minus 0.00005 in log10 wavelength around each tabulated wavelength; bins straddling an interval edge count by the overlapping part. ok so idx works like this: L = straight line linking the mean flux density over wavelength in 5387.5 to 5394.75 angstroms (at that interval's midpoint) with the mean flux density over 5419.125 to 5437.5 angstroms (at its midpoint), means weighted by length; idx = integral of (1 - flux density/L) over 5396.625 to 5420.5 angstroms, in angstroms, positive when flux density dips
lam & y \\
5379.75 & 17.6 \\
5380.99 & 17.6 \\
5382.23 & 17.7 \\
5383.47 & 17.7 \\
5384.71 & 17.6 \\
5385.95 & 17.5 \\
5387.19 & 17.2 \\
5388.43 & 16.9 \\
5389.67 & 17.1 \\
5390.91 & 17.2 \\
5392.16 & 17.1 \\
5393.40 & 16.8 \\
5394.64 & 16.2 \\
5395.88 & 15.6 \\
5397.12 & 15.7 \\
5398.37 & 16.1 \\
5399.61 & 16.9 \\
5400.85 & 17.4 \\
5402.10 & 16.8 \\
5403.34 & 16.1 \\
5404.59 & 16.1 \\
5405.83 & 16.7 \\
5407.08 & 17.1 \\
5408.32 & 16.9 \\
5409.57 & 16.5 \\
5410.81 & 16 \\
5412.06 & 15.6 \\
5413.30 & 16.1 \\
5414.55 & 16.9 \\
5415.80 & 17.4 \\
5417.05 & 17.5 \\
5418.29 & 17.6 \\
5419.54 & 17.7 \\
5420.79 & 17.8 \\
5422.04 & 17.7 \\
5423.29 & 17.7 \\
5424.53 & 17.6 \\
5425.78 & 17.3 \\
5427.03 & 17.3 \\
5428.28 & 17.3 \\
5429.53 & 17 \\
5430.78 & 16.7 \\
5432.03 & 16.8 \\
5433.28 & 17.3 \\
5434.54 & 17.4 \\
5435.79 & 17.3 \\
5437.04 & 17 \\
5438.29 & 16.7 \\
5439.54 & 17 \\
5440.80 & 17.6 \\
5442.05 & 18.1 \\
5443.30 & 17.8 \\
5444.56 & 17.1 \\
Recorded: 0.6 angstroms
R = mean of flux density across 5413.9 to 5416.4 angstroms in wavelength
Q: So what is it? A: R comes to 17.1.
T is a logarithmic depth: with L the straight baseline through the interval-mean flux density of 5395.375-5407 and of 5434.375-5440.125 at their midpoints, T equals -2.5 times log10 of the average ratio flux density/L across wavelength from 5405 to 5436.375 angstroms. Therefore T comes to -0.02 mag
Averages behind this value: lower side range 16.4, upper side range 17.1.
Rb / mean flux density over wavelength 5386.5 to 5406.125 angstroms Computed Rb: 16.6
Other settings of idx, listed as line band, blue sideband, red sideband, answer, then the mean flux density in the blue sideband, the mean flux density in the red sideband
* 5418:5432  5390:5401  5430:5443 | -0.31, 16.5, 17.2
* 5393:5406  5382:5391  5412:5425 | 0.72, 17.4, 17.3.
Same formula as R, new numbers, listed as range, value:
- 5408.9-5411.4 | 16.3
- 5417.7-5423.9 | 17.7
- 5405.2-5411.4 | 16.7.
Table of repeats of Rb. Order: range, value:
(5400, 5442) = 17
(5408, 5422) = 16.9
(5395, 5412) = 16.4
